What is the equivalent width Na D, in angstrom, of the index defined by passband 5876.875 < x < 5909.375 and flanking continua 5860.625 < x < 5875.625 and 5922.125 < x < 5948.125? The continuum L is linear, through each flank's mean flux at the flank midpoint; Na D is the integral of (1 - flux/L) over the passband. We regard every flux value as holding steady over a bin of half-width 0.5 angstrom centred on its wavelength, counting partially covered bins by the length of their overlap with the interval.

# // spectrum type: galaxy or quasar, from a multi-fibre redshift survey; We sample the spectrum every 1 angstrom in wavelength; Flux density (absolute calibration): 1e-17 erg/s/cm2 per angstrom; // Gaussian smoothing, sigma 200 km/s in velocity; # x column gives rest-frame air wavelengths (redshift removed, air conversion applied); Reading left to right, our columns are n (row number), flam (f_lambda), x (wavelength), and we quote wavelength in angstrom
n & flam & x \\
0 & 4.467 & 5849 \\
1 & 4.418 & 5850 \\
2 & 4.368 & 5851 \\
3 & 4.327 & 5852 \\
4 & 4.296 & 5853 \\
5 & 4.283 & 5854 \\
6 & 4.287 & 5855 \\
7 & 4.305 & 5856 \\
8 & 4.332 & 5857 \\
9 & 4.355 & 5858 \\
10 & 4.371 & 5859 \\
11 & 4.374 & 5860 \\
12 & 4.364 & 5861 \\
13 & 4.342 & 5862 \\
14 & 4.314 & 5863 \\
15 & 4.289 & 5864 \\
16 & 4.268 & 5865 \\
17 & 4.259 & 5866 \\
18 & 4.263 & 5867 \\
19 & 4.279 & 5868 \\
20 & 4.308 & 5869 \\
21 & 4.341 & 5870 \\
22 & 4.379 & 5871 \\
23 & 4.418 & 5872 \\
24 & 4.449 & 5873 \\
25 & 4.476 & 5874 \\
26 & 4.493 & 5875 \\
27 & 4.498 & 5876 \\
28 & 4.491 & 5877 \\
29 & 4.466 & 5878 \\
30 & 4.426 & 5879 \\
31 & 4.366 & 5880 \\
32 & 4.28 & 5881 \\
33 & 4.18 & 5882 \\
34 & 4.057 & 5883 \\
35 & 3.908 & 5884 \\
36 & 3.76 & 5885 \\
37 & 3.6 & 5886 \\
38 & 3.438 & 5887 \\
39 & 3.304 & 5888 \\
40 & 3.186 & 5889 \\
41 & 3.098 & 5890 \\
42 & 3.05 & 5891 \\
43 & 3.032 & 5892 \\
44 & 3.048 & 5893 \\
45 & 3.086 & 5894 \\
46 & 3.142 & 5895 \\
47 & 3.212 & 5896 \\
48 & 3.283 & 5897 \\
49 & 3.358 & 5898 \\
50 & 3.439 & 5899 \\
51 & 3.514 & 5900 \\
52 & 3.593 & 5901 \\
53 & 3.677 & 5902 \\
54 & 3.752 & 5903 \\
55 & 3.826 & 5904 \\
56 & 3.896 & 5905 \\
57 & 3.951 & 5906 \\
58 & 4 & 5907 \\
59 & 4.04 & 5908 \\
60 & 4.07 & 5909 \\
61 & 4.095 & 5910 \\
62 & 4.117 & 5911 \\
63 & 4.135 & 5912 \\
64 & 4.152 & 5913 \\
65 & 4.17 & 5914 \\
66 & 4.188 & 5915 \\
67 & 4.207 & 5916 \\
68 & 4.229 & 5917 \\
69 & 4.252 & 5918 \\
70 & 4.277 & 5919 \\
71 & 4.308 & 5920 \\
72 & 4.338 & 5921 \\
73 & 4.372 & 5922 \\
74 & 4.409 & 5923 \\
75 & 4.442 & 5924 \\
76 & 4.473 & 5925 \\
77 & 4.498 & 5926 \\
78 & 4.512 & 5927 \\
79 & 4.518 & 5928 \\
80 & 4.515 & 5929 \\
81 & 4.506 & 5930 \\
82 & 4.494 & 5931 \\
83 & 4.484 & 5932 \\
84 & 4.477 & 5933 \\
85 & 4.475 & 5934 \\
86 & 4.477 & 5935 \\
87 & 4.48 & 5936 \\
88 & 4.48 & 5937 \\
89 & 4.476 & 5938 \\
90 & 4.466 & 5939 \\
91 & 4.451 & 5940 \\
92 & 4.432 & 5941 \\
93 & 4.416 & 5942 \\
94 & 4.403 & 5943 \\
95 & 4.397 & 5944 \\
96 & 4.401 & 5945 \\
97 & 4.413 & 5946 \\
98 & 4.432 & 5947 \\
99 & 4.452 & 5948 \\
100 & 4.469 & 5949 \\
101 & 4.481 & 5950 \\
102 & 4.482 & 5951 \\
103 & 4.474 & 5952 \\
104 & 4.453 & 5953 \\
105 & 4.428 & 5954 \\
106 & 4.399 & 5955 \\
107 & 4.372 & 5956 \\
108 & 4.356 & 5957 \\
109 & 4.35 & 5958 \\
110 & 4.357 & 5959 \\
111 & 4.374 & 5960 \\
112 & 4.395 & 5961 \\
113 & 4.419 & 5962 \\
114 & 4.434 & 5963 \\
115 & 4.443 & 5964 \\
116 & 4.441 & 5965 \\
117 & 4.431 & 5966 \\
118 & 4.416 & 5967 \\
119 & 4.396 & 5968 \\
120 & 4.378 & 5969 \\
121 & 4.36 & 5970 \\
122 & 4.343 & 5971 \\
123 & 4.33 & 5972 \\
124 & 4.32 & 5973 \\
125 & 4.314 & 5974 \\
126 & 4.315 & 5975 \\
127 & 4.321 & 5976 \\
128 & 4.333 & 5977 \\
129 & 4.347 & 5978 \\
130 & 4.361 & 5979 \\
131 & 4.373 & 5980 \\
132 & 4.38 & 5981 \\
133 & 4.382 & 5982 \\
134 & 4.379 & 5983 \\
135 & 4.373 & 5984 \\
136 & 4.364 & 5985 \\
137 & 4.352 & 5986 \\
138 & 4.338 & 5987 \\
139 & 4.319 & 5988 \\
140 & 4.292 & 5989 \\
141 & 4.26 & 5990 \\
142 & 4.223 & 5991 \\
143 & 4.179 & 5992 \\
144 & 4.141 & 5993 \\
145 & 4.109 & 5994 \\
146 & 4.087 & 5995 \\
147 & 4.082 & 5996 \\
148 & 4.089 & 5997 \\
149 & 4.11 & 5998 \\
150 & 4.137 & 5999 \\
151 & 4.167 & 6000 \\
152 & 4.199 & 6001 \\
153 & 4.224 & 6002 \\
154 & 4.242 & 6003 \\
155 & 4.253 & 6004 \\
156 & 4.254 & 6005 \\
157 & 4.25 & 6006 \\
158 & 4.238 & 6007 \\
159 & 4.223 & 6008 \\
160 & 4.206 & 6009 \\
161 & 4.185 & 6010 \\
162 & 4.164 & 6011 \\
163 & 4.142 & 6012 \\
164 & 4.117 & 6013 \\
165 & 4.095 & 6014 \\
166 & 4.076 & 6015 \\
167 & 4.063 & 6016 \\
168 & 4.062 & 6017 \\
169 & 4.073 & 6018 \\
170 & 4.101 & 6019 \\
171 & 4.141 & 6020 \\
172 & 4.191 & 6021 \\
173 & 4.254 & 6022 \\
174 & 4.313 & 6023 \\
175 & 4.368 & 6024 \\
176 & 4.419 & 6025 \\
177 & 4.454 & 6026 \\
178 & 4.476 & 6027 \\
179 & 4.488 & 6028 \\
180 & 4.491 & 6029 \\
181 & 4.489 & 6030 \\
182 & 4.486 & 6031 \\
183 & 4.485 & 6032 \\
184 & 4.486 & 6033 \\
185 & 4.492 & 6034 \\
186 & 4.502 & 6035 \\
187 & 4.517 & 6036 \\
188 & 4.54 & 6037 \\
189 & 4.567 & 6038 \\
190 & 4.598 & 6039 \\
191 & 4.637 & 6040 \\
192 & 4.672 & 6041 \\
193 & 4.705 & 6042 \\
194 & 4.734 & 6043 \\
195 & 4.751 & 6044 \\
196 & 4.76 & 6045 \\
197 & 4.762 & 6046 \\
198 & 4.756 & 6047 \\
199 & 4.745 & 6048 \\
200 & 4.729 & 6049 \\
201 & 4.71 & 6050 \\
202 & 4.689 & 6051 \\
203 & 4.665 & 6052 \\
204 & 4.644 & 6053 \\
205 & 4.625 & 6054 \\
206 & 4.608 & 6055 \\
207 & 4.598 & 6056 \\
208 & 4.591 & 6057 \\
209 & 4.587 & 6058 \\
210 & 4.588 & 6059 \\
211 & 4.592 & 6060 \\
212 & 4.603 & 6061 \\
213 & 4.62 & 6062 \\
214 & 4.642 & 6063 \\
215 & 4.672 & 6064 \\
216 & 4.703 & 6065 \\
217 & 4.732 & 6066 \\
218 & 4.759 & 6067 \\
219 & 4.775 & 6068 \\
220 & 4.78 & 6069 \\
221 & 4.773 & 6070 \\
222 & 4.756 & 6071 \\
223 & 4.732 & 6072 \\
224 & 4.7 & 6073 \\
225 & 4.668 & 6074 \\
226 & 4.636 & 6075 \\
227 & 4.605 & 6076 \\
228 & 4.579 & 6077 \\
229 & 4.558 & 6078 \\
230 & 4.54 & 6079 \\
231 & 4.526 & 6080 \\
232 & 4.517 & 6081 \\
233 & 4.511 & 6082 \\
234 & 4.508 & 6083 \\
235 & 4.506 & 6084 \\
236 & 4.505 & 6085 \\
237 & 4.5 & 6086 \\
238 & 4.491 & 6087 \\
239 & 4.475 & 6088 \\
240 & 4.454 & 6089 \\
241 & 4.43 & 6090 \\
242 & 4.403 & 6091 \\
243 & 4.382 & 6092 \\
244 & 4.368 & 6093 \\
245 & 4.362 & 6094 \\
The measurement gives 5.3 angstrom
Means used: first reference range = 4.35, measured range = 3.67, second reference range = 4.46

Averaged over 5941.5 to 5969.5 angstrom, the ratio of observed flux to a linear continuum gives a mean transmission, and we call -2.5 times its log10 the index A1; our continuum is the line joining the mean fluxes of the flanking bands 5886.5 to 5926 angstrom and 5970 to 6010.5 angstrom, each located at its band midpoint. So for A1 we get -0.088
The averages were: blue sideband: 3.81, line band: 4.42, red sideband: 4.26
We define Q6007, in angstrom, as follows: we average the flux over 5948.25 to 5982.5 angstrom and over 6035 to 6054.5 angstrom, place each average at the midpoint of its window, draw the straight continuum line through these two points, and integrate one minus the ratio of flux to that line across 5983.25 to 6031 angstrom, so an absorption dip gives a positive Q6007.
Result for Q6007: 3.2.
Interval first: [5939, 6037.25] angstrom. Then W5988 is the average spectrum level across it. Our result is 4.32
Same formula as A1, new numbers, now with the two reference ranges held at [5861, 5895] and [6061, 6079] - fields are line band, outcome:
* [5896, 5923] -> 0.04 mag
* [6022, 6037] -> 0.02 mag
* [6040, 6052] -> -0.03 mag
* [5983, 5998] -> 0.04 mag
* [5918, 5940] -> -0.07 mag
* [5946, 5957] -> -0.04 mag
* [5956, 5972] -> -0.02 mag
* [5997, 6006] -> 0.06 mag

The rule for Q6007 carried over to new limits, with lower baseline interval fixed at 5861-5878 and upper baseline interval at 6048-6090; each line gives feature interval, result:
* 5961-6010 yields 2.4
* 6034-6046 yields -0.1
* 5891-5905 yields 3.2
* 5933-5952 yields 0.0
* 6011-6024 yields 1.2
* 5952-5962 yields 0.2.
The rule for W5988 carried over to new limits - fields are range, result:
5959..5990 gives 4.37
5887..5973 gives 4.15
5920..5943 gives 4.46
